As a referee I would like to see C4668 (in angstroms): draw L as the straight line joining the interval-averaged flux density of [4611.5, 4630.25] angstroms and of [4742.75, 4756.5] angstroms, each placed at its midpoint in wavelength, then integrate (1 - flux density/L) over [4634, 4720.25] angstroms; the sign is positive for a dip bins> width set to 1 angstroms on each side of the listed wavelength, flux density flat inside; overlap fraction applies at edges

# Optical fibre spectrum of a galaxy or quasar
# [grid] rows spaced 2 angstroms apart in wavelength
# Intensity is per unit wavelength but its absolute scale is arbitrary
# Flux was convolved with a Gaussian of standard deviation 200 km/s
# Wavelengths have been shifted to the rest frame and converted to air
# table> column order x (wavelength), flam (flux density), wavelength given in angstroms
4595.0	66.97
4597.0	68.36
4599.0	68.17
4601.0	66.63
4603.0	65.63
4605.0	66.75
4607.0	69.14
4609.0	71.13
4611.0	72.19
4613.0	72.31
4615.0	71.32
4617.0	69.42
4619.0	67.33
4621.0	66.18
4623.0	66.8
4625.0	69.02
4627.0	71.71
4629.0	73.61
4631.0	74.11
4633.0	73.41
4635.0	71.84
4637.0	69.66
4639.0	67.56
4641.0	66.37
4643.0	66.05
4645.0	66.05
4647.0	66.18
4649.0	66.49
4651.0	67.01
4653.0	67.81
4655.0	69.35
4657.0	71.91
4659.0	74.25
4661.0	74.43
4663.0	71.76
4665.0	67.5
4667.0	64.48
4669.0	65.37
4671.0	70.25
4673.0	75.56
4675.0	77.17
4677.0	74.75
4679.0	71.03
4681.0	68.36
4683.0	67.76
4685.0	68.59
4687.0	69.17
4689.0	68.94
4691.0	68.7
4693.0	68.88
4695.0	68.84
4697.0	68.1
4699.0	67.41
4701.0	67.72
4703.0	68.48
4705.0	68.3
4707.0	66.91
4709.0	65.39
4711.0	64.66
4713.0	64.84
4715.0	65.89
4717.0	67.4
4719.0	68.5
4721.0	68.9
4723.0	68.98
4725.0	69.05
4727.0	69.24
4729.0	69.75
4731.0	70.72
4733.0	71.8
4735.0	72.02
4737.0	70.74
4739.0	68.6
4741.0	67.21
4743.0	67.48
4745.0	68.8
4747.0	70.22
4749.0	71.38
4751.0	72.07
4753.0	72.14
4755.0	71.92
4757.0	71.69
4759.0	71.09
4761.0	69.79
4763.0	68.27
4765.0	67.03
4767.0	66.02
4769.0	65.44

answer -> 1.88 angstroms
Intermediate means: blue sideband 69.9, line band 68.7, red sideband 70.8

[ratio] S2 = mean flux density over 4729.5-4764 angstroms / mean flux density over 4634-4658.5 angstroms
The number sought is 1.0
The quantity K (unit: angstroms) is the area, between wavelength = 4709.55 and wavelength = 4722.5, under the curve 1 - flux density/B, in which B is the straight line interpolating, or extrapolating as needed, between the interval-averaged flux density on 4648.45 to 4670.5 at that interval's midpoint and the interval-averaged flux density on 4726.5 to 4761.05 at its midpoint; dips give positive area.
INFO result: 0.6 angstroms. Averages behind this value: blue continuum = 69.2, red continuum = 70.4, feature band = 66.7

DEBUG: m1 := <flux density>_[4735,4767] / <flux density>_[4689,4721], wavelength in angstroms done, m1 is 1.04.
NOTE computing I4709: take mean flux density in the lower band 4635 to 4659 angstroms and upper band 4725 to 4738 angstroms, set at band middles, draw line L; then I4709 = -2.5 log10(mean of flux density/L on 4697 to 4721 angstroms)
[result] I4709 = 0.05 mag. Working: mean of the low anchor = 68.1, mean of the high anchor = 70.6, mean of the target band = 67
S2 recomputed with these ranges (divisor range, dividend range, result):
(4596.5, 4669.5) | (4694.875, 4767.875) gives 1.00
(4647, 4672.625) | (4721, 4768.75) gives 1.01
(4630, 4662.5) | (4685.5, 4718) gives 0.97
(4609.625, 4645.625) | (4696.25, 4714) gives 0.96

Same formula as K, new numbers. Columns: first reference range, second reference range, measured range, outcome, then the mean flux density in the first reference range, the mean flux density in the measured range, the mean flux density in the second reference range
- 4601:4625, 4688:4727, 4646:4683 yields -1.0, 68.8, 70.1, 67.7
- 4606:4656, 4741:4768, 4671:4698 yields -0.4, 69.3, 70.4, 69.7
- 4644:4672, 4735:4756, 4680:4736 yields 1.0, 68.8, 68.3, 70.1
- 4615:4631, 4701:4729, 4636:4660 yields 0.3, 69.6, 68.2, 67.5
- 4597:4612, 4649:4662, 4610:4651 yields 0.1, 68.5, 69.3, 70.5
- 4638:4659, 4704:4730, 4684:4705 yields -0.3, 67.8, 68.5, 67.5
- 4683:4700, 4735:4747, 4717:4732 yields -0.1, 68.5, 69.2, 69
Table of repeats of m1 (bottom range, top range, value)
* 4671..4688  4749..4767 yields 0.98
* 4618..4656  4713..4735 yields 1.00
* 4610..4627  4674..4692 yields 1.01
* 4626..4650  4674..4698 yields 1.01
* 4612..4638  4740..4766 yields 0.99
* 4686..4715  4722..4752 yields 1.03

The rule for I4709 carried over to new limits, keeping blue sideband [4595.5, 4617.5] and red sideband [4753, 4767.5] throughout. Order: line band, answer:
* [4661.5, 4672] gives 0.019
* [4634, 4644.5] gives 0.017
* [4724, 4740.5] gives -0.008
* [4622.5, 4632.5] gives -0.034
